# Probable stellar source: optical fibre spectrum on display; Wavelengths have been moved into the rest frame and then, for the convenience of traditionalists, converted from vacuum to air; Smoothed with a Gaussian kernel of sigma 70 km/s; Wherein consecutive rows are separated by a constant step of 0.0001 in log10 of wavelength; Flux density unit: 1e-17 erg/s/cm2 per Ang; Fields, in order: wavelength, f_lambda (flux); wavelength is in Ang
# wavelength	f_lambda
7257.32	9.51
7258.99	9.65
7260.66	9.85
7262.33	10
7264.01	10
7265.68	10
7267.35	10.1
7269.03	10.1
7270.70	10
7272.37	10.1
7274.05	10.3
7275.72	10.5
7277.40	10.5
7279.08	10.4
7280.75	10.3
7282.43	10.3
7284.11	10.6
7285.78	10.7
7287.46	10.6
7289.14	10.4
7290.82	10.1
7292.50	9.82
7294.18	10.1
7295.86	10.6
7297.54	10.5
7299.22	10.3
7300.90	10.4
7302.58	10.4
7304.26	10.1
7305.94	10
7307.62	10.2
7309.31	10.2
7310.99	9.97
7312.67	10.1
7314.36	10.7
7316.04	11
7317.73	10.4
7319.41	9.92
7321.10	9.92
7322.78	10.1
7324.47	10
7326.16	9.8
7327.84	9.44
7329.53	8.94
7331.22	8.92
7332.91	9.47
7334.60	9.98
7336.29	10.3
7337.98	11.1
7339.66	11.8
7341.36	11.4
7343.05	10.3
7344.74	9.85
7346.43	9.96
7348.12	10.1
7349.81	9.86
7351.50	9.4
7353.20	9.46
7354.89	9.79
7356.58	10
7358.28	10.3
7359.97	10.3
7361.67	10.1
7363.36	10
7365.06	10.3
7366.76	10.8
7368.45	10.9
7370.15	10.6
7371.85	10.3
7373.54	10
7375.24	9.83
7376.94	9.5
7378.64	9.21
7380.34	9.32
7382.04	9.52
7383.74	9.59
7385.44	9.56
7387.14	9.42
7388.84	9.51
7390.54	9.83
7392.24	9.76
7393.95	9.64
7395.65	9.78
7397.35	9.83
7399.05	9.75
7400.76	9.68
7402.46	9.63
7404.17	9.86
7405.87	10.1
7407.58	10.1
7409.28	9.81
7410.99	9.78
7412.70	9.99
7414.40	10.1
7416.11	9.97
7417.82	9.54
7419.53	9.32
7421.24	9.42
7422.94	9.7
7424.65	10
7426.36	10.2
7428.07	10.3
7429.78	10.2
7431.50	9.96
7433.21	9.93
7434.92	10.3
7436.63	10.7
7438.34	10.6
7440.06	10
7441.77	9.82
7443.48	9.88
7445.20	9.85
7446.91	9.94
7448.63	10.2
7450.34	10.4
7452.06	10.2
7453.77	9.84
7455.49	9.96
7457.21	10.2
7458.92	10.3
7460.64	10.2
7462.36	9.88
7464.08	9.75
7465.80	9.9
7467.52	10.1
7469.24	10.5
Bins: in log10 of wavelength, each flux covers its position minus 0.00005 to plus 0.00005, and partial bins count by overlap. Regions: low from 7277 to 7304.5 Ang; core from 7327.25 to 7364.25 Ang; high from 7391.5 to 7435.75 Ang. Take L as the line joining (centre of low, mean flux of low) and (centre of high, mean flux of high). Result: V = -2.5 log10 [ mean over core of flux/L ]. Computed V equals 0.01 mag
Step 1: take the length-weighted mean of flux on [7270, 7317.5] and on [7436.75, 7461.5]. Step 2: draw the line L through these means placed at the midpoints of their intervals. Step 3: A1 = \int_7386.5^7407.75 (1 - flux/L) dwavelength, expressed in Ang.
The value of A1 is 0.9 Ang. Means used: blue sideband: 10.3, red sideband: 10.1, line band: 9.75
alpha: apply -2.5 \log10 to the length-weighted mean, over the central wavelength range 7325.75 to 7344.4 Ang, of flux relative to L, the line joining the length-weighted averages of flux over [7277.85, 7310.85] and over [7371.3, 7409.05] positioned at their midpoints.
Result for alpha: -0.01 mag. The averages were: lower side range 10.3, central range 10.1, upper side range 9.71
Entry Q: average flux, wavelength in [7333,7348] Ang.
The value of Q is 10.5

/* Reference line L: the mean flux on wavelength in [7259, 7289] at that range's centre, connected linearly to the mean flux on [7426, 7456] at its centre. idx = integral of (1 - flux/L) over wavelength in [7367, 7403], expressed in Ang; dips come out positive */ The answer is 1.34 Ang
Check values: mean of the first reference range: 10.2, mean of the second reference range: 10.1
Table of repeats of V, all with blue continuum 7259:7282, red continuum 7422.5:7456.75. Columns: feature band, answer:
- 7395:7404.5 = 0.04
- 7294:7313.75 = -0.01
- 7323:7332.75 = 0.07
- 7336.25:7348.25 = -0.05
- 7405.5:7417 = 0.02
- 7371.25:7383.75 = 0.05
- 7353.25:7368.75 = -0.01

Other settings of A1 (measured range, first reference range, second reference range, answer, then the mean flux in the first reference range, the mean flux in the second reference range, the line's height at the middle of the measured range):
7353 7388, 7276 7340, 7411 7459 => 0.6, 10.2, 10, 10.1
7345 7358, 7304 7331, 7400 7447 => 0.2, 10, 9.95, 10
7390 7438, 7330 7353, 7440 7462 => 0.9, 10.1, 10.1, 10.1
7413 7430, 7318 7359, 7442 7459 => 0.3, 10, 10.1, 10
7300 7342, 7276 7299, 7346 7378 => 0.3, 10.4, 10.1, 10.2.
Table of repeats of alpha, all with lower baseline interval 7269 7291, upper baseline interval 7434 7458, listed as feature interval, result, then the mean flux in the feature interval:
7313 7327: 0.01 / 10.2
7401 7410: 0.03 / 9.89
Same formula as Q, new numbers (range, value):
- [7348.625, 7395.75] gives 9.88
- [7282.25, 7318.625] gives 10.3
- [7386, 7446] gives 9.89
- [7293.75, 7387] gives 10.1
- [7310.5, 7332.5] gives 9.93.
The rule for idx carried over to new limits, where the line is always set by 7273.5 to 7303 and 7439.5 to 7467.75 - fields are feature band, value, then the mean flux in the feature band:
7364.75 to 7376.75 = -0.2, 10.3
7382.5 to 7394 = 0.6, 9.61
